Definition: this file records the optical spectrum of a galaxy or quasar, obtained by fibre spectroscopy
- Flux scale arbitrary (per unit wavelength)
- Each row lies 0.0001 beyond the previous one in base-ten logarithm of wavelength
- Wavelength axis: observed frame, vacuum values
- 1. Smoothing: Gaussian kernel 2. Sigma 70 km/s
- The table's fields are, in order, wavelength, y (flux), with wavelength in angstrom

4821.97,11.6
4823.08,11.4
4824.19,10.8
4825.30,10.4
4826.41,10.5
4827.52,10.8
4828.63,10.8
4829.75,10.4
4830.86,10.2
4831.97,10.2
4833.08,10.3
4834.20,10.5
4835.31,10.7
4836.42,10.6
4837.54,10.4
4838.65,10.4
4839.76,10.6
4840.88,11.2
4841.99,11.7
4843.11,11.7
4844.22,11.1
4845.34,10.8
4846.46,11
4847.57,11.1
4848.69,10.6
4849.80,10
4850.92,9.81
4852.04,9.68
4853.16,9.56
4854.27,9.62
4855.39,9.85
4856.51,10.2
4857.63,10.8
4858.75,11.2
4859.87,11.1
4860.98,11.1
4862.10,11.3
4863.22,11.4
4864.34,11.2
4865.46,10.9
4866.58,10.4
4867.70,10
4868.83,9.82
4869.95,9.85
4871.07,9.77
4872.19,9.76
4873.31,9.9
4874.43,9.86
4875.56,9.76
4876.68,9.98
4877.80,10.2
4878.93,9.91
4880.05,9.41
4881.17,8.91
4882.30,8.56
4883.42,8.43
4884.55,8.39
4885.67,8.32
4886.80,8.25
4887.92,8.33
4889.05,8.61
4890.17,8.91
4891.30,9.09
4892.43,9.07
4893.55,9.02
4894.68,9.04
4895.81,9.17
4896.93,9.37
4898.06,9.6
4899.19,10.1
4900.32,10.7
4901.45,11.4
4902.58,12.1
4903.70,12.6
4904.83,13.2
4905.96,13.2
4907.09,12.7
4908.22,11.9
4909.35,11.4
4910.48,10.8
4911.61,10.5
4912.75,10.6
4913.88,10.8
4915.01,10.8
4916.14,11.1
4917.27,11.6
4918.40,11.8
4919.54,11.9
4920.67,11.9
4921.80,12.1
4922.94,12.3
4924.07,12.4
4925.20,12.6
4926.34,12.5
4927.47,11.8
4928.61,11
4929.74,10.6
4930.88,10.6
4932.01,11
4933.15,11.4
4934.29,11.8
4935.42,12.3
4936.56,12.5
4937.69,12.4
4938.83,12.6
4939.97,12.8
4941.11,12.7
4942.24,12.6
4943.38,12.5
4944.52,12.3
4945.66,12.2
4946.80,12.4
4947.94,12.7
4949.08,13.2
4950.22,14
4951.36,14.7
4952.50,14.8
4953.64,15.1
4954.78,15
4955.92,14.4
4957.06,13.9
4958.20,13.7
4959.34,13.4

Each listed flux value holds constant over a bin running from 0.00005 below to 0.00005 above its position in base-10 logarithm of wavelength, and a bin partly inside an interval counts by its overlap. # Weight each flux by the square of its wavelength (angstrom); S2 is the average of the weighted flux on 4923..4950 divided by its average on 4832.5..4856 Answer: 1.20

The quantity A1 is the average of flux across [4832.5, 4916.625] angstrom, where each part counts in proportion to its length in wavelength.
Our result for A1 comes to 10.3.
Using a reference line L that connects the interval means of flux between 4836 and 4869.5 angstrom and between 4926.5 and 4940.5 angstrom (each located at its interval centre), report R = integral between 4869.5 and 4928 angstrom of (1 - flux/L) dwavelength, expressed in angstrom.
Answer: 4.2 angstrom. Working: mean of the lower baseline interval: 10.6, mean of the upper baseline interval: 11.8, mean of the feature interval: 10.5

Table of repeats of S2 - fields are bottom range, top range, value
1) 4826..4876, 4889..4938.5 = 1.09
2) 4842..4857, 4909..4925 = 1.13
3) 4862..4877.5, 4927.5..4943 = 1.19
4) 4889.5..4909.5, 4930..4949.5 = 1.16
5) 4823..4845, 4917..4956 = 1.22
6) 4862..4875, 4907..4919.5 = 1.11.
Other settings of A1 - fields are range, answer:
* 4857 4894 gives 9.74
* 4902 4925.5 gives 11.8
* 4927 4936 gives 11.3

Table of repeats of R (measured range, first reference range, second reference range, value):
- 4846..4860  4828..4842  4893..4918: 0.5 angstrom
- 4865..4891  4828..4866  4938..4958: 4.7 angstrom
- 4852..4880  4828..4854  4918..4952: 1.9 angstrom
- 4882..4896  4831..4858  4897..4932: 3.1 angstrom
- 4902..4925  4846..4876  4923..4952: -0.2 angstrom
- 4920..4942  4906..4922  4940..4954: 0.7 angstrom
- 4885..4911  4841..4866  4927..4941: 2.3 angstrom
